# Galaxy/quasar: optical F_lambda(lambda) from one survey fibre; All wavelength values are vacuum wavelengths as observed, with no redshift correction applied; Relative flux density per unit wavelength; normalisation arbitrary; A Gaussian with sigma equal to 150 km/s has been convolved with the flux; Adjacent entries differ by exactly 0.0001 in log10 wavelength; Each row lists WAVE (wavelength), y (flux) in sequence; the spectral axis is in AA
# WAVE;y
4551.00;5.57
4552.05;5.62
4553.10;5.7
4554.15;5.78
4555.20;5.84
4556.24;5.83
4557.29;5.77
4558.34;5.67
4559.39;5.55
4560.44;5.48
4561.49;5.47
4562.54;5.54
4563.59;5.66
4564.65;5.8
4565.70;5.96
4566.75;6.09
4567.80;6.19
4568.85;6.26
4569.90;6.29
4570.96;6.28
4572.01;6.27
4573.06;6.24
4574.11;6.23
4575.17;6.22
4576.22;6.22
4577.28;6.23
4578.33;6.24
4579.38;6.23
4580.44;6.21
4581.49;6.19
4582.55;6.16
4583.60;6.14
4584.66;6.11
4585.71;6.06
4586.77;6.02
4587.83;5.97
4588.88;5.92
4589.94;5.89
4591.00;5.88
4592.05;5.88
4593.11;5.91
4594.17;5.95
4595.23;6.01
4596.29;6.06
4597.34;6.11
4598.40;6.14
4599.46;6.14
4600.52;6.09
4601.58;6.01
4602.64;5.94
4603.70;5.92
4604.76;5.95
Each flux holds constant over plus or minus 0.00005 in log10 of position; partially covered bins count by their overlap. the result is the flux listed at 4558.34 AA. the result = 5.67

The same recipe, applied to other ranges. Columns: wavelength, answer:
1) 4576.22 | 6.22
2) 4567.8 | 6.19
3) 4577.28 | 6.23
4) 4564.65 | 5.8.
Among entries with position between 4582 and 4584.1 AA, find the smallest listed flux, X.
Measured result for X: 6.14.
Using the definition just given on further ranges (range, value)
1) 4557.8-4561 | 5.48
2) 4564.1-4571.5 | 5.8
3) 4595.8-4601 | 6.06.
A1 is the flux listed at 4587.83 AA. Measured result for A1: 5.97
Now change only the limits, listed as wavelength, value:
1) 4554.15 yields 5.78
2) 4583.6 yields 6.14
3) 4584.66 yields 6.11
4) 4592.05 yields 5.88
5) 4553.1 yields 5.7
